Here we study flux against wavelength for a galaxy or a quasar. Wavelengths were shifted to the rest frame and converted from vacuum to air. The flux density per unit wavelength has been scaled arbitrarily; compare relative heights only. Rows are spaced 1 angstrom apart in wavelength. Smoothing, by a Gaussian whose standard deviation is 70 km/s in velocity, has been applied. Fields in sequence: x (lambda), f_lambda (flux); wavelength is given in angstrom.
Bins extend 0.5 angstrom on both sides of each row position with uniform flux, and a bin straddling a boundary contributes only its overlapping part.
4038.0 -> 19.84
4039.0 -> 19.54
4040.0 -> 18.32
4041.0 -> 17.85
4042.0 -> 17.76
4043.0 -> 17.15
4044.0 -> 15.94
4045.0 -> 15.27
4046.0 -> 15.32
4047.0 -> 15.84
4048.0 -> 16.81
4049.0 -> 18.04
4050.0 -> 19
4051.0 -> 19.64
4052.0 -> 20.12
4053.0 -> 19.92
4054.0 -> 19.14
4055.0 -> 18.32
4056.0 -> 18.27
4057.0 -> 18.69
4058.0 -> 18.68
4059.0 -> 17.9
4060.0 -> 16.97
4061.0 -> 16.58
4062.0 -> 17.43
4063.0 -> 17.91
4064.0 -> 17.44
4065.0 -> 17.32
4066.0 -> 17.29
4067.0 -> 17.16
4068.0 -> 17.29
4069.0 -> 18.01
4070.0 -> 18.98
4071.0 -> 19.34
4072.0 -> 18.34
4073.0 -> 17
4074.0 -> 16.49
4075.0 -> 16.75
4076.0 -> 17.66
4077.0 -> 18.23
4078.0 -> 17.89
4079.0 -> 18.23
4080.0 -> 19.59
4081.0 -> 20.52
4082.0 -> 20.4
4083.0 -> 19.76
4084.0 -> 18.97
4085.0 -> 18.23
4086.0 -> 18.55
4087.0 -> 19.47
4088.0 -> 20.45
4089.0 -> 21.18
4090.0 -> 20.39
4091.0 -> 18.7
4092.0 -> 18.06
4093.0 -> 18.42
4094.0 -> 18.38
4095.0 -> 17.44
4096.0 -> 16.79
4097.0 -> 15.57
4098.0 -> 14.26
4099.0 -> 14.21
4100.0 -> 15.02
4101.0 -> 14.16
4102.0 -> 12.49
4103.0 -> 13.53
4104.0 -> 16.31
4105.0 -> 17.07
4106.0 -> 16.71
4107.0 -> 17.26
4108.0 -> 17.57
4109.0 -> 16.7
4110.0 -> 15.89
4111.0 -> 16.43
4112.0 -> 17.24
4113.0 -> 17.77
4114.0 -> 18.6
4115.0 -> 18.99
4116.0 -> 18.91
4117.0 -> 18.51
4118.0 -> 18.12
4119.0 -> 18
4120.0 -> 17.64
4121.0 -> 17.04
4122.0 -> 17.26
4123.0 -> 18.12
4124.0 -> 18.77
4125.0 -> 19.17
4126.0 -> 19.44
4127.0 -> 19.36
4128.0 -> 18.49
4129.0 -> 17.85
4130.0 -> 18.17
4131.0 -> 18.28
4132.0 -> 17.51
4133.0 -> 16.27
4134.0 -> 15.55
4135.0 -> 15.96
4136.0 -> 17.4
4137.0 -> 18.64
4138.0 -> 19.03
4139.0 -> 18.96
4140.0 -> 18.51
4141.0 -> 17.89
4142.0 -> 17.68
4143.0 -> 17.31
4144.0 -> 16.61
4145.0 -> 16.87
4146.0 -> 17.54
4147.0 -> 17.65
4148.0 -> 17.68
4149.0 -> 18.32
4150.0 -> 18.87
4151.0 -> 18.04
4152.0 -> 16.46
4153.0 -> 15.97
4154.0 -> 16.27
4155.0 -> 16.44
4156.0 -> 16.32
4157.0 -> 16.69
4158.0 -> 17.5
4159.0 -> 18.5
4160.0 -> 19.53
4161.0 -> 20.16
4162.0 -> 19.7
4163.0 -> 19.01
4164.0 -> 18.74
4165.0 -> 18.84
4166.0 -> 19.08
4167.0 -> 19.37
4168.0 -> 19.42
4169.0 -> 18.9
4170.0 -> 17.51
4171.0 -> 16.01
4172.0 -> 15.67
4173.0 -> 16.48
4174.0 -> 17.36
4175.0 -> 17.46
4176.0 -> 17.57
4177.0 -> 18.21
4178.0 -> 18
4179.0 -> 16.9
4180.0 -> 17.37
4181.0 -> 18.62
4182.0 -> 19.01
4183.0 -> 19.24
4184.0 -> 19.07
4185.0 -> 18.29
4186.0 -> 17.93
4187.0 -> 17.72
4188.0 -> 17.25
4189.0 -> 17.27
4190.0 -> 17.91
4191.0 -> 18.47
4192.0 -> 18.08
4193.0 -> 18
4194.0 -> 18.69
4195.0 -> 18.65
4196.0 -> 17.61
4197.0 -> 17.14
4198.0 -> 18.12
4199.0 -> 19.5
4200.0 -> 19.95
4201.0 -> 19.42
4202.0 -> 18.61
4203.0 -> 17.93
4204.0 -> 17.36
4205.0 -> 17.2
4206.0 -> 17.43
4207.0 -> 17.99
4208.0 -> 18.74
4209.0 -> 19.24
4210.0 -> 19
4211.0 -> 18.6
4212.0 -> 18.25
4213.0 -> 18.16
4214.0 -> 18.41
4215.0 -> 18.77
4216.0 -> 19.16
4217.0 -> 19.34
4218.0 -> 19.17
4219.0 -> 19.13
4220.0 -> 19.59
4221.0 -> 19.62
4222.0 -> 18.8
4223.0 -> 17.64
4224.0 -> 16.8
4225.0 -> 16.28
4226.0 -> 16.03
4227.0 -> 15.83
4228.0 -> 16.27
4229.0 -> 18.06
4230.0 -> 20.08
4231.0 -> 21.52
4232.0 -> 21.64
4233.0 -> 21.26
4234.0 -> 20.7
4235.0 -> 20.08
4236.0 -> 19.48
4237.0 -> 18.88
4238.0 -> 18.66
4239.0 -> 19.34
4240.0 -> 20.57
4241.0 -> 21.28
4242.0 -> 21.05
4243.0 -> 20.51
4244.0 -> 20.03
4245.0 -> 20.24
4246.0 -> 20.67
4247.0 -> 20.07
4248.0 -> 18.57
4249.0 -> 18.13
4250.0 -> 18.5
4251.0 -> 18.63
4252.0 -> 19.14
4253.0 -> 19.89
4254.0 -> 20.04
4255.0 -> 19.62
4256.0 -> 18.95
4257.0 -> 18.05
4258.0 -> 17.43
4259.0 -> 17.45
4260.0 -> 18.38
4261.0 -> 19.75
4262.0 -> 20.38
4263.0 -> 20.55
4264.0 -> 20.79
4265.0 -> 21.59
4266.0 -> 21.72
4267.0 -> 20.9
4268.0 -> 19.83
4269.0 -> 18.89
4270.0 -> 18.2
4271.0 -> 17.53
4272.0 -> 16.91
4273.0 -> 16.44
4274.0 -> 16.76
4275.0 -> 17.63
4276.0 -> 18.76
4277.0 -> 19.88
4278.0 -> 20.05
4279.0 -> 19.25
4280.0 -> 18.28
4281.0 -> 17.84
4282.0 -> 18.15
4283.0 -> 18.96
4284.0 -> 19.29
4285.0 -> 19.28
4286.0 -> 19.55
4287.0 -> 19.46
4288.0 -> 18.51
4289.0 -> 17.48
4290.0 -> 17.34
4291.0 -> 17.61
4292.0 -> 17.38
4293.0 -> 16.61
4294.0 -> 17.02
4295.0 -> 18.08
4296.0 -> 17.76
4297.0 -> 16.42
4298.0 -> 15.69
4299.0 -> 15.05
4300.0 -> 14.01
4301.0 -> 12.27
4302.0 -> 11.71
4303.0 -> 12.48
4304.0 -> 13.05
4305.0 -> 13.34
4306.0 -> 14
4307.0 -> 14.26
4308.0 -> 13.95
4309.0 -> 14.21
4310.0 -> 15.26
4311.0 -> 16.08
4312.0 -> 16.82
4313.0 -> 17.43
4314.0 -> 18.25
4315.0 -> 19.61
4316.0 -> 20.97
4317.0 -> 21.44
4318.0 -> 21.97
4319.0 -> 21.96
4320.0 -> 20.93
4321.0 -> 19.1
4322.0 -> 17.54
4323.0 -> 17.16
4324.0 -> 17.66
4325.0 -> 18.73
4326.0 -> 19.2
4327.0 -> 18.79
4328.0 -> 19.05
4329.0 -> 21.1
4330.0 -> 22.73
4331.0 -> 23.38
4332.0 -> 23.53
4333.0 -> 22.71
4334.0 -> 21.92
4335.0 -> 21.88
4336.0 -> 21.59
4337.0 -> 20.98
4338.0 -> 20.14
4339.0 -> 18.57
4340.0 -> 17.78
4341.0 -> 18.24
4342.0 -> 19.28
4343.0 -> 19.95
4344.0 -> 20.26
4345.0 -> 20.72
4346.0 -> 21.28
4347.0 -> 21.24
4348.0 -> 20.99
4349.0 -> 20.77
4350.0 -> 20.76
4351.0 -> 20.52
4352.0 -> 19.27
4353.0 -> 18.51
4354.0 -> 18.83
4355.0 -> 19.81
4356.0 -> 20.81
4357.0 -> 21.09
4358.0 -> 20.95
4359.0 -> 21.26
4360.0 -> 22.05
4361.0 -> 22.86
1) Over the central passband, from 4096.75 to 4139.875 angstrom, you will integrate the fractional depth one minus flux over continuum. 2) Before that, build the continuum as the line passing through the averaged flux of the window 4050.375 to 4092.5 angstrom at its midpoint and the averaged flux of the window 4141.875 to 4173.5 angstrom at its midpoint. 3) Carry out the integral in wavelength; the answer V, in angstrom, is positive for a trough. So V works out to 2.2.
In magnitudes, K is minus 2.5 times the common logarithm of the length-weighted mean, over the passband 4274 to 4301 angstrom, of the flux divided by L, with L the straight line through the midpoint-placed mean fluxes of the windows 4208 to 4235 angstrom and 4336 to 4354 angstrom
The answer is 0.10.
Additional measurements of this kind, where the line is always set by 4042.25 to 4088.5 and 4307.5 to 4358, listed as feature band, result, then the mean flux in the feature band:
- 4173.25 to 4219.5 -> 0.035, 18.3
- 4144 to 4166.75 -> 0.044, 17.9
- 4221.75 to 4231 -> 0.093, 17.5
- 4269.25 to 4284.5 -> 0.063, 18.3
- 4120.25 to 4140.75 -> 0.030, 18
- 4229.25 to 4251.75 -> -0.045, 20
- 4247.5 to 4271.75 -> 0.000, 19.3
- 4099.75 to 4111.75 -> 0.161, 15.8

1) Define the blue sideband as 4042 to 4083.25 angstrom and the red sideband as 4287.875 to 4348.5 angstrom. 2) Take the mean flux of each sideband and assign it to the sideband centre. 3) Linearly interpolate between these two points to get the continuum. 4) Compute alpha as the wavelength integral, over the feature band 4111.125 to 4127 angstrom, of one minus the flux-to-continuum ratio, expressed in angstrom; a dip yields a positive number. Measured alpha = -0.2 angstrom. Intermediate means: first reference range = 18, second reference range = 18.3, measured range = 18.2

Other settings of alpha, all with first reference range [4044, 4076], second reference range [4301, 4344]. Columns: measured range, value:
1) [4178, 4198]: 0.1 angstrom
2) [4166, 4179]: 0.3 angstrom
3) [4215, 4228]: 0.1 angstrom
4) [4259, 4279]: -0.9 angstrom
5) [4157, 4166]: -0.4 angstrom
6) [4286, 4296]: 0.3 angstrom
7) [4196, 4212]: -0.2 angstrom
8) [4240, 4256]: -1.3 angstrom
